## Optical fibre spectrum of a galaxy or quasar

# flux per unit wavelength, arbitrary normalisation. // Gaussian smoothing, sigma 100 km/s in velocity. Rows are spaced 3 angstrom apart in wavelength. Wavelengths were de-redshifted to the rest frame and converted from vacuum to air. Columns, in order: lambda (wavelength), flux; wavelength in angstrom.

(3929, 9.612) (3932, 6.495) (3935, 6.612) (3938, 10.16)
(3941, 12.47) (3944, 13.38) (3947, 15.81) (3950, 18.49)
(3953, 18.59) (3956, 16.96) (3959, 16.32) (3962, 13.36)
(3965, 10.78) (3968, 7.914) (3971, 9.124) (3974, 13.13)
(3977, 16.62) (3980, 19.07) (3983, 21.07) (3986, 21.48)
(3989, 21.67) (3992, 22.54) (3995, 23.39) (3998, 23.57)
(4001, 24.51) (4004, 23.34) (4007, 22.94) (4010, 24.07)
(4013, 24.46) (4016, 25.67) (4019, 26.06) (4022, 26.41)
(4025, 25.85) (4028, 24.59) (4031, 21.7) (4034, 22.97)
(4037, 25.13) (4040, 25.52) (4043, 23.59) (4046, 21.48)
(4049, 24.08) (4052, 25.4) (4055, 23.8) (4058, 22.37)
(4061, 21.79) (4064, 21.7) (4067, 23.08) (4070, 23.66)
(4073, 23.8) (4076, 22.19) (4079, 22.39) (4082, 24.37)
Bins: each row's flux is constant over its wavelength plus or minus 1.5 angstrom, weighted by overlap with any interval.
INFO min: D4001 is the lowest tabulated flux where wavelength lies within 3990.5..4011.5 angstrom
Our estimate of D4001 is 22.54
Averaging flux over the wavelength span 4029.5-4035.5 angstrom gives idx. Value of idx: 22.3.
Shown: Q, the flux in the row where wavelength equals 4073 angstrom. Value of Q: 23.8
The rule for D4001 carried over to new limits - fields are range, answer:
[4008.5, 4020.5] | 24.07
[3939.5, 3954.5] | 12.47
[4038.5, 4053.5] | 21.48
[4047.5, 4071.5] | 21.7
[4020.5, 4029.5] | 24.59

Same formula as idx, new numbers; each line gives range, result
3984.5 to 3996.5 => 22.3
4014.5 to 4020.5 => 25.9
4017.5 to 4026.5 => 26.1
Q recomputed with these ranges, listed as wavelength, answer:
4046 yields 21.48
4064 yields 21.7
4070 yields 23.66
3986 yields 21.48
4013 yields 24.46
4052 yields 25.4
